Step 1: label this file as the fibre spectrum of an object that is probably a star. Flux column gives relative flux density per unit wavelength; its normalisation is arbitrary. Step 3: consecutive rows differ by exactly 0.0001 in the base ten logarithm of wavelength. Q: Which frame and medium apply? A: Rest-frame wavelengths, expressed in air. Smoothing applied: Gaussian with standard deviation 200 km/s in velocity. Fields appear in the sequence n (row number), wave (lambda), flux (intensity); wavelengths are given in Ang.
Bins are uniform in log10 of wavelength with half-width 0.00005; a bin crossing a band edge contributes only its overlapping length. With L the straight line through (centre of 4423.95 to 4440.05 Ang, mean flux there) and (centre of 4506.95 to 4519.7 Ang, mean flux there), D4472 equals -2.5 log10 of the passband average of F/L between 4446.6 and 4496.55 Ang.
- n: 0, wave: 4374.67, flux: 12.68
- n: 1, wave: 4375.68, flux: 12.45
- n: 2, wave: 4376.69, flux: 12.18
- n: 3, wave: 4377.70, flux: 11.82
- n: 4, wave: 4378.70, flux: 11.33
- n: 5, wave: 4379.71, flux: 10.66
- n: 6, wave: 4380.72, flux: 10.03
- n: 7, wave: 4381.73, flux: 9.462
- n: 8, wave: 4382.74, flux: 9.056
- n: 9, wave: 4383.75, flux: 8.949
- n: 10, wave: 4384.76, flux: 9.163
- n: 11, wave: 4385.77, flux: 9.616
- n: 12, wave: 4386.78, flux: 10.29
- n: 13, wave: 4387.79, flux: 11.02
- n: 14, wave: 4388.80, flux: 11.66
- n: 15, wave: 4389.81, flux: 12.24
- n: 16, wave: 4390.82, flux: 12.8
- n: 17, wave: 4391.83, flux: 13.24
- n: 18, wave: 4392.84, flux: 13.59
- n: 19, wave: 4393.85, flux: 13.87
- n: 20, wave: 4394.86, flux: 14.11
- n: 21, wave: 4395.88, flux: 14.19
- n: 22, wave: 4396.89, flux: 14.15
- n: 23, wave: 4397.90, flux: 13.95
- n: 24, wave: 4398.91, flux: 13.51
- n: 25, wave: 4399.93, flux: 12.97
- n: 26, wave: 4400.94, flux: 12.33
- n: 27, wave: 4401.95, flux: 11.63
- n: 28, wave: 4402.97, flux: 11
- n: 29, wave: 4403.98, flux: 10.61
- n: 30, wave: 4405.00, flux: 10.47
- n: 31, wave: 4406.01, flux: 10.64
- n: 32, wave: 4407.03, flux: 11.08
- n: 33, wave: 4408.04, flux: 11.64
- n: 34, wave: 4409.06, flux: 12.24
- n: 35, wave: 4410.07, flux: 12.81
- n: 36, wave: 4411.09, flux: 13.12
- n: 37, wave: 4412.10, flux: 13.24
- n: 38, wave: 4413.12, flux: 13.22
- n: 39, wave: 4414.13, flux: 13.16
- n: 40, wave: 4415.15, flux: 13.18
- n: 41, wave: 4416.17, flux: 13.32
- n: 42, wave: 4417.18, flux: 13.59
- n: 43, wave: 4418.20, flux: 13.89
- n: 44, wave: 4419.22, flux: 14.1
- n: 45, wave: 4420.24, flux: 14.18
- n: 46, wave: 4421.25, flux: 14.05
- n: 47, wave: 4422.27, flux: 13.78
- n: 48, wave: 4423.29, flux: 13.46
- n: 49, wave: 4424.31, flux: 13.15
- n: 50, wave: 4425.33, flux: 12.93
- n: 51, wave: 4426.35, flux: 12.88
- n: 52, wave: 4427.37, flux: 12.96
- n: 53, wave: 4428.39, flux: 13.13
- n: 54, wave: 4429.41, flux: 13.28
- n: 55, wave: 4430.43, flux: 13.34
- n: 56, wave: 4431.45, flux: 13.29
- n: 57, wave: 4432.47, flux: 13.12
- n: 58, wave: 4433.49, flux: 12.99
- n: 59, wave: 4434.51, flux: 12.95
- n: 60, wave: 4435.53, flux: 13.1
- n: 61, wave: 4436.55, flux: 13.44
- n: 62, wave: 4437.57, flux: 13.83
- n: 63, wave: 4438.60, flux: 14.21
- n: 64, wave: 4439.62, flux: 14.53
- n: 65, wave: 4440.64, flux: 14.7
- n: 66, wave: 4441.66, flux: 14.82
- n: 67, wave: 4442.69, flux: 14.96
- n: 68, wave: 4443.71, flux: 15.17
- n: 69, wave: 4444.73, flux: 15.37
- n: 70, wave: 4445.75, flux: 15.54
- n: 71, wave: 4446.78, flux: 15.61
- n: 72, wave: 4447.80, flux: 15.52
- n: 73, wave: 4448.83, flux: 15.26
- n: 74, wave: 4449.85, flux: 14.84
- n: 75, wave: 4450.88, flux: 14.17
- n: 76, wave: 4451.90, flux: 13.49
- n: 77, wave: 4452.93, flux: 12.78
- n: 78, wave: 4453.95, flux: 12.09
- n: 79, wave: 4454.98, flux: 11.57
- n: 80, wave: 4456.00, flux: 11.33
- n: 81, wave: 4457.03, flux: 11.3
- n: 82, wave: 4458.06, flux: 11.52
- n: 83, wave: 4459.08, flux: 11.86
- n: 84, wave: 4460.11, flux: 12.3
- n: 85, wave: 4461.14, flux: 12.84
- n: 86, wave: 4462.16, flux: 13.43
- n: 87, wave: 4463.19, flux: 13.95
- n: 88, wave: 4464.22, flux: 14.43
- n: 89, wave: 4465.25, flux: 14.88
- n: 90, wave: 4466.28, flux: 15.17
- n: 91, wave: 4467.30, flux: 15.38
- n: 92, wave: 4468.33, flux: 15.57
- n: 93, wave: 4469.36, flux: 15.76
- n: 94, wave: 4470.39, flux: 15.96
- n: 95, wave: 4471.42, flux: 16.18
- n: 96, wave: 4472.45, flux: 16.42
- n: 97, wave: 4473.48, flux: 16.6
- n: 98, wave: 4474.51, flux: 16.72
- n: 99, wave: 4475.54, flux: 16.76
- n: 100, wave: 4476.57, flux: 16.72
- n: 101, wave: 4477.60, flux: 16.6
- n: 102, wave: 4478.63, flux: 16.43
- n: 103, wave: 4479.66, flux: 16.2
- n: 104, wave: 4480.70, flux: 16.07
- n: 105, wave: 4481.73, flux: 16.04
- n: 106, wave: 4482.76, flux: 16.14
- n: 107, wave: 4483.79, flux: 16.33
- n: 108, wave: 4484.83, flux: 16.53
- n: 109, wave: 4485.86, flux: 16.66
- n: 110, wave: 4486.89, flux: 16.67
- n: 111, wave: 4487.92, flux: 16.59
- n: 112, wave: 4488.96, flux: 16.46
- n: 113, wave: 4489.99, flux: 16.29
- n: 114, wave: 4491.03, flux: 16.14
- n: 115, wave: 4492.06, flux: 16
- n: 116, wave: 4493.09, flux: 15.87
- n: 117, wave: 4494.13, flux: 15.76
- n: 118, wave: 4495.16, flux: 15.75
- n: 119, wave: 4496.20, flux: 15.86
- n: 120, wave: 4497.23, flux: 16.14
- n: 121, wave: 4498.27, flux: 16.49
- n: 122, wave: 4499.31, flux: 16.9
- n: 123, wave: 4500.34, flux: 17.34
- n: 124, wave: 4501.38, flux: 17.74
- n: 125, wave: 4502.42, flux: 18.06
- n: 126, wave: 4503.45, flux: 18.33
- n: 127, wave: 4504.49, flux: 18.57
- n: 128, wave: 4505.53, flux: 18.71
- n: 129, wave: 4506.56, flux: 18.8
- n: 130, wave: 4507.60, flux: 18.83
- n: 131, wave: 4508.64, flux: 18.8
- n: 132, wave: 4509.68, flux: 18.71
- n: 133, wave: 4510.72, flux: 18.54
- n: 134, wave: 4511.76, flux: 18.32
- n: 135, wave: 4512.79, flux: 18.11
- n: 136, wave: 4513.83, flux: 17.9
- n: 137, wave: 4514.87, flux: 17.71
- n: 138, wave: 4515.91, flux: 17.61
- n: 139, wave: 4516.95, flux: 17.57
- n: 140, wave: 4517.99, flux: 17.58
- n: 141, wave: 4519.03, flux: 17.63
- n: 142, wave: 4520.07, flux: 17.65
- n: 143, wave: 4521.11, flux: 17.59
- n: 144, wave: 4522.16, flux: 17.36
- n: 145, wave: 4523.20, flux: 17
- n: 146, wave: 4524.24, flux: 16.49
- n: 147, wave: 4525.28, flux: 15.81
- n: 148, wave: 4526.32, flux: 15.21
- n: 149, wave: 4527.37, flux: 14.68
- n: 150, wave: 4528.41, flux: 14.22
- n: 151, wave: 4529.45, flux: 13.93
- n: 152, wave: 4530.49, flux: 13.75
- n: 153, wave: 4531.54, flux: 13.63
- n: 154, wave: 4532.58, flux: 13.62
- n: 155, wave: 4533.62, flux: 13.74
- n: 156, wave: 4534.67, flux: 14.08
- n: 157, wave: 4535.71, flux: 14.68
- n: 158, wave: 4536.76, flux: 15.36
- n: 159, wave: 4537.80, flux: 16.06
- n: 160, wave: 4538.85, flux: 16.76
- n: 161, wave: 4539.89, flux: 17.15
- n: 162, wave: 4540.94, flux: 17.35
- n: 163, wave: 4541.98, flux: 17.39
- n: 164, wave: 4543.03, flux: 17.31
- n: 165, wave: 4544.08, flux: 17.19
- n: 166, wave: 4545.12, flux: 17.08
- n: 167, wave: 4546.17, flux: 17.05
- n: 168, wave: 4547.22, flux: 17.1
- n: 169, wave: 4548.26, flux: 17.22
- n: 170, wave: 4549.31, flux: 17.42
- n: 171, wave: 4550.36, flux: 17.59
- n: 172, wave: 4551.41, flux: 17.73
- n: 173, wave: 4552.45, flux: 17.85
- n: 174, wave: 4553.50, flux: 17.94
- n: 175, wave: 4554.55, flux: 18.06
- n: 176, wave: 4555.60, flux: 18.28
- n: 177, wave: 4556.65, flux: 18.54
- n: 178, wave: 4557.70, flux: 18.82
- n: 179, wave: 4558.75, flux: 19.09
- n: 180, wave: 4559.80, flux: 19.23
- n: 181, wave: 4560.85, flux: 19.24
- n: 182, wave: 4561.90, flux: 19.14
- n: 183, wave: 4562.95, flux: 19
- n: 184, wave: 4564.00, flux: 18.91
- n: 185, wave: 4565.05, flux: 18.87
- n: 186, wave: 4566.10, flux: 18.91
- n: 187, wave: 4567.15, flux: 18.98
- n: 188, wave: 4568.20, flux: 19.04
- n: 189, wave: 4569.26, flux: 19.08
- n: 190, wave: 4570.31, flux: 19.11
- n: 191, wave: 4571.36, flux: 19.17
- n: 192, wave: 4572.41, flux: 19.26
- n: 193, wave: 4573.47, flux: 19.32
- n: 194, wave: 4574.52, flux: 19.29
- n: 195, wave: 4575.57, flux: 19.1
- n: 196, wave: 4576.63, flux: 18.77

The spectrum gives 0.042 mag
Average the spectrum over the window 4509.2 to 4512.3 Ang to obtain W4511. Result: 18.6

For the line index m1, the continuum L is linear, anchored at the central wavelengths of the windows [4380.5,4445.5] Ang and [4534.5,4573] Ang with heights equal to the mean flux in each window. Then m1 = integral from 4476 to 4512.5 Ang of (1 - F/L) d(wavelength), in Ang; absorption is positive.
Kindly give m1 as -2.94 Ang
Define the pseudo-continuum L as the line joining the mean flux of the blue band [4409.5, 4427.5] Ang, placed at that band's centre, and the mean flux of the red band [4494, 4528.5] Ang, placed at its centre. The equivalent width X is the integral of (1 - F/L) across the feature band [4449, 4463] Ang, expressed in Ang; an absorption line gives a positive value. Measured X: 2.2 Ang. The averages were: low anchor 13.4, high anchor 17.3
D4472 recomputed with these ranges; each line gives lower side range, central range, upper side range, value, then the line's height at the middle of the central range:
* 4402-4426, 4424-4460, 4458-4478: 0.03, 13.9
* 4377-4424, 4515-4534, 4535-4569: 0.06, 16.8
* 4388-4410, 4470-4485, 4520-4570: -0.10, 14.9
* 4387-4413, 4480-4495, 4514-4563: -0.07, 15.2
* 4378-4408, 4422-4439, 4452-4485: -0.01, 13.2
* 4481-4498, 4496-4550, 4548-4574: 0.03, 17.3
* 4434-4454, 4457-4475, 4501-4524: 0.07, 15.5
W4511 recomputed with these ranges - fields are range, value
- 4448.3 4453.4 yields 14.1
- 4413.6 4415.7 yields 13.2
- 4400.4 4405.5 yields 11.2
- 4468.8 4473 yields 16.1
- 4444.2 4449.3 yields 15.5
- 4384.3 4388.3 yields 10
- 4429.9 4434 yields 13.2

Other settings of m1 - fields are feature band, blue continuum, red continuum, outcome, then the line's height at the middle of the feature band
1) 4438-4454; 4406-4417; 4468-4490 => -0.1 Ang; 14.5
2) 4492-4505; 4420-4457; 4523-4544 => -1.8 Ang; 14.8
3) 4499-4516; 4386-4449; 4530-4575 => -2.2 Ang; 16.1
